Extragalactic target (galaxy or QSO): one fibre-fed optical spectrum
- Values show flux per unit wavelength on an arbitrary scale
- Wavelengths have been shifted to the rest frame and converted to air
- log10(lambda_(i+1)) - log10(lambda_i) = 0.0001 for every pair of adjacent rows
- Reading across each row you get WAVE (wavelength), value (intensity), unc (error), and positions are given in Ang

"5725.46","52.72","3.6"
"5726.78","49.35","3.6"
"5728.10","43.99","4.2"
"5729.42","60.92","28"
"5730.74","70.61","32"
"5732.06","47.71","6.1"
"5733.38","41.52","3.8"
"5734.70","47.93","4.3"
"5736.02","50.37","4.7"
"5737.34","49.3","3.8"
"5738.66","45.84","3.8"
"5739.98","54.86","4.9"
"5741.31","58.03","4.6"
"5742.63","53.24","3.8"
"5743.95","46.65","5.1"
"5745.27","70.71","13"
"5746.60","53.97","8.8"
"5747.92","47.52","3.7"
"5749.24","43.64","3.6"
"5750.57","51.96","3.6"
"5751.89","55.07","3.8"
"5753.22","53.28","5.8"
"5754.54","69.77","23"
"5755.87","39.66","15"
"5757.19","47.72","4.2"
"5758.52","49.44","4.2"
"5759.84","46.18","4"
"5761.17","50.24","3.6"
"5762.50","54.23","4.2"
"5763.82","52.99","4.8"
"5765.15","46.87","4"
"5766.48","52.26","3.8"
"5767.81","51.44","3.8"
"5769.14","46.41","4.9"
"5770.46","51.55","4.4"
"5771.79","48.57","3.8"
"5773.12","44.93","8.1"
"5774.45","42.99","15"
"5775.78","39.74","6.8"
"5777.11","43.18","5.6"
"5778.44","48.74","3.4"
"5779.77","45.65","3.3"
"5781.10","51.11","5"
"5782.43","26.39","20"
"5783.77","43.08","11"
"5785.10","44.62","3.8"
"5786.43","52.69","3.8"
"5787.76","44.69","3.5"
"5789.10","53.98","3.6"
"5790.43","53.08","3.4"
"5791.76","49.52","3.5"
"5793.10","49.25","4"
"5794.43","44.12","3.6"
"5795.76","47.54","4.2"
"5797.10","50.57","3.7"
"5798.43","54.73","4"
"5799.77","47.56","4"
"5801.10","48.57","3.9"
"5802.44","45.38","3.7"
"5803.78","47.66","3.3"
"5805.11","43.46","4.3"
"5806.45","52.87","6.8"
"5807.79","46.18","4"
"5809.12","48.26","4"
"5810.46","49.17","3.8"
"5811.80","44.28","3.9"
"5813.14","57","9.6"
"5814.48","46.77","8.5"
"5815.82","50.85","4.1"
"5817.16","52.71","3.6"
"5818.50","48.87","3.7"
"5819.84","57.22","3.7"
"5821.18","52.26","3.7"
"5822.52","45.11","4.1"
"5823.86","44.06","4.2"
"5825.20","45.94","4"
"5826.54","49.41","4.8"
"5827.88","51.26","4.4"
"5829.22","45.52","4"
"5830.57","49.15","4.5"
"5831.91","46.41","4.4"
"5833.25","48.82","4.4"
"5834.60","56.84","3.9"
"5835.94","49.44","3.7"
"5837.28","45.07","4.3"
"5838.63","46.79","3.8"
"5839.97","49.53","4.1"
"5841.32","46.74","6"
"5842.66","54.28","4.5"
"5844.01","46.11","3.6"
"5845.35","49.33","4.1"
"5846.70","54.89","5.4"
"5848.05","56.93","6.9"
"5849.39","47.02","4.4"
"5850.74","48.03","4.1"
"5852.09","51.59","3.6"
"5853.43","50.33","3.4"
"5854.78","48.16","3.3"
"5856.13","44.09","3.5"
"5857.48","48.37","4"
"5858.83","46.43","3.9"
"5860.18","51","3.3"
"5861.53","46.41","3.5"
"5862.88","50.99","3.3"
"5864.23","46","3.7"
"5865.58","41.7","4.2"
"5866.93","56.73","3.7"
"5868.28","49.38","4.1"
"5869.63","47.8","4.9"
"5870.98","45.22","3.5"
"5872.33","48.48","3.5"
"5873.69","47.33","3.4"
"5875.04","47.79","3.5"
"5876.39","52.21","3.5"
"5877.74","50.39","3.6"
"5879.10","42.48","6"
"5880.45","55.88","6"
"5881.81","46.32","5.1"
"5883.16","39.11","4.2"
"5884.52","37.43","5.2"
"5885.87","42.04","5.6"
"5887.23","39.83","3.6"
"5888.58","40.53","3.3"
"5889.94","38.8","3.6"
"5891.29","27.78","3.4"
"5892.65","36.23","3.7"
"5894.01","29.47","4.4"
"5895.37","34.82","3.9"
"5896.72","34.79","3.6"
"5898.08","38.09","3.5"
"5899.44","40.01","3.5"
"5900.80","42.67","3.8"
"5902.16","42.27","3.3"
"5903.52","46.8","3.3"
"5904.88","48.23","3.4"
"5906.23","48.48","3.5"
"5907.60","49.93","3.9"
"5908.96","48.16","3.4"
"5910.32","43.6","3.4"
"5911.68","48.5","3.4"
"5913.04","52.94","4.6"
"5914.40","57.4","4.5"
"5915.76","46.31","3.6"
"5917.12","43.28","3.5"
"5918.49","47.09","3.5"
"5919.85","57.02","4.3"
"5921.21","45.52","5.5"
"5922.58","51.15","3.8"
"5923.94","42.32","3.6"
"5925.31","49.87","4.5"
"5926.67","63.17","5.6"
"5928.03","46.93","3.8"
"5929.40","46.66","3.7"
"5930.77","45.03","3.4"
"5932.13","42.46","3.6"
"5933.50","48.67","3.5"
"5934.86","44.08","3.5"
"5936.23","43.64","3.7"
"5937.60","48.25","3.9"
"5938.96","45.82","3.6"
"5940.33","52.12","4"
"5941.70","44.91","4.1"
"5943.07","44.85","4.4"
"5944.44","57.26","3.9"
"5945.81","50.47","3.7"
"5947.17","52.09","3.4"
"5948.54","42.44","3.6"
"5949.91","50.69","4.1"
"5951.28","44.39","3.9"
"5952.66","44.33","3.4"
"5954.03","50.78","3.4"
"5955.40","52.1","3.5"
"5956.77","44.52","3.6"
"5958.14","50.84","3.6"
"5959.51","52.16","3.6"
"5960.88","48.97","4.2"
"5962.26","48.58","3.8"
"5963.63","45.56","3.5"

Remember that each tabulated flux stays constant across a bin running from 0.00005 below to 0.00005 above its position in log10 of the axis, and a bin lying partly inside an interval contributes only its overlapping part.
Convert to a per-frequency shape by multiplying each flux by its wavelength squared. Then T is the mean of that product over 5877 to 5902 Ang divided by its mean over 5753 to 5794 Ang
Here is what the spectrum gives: 0.86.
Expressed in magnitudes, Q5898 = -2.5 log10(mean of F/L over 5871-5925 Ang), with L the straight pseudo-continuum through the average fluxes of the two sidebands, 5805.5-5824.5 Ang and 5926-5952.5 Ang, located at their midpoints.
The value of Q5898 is 0.095 mag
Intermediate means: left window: 49.6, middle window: 44.4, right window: 48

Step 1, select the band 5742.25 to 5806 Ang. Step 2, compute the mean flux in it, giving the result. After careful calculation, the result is 48.9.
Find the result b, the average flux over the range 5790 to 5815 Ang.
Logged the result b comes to 48.7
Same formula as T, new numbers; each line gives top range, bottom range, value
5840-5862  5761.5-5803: 1.06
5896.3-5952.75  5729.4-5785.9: 1.01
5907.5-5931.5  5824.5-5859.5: 1.03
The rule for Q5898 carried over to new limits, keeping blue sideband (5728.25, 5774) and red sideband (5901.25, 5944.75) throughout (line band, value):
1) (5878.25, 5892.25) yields 0.19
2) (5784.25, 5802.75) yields 0.04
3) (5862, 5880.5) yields 0.01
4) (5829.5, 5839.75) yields 0.02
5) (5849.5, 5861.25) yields 0.02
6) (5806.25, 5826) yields 0.02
